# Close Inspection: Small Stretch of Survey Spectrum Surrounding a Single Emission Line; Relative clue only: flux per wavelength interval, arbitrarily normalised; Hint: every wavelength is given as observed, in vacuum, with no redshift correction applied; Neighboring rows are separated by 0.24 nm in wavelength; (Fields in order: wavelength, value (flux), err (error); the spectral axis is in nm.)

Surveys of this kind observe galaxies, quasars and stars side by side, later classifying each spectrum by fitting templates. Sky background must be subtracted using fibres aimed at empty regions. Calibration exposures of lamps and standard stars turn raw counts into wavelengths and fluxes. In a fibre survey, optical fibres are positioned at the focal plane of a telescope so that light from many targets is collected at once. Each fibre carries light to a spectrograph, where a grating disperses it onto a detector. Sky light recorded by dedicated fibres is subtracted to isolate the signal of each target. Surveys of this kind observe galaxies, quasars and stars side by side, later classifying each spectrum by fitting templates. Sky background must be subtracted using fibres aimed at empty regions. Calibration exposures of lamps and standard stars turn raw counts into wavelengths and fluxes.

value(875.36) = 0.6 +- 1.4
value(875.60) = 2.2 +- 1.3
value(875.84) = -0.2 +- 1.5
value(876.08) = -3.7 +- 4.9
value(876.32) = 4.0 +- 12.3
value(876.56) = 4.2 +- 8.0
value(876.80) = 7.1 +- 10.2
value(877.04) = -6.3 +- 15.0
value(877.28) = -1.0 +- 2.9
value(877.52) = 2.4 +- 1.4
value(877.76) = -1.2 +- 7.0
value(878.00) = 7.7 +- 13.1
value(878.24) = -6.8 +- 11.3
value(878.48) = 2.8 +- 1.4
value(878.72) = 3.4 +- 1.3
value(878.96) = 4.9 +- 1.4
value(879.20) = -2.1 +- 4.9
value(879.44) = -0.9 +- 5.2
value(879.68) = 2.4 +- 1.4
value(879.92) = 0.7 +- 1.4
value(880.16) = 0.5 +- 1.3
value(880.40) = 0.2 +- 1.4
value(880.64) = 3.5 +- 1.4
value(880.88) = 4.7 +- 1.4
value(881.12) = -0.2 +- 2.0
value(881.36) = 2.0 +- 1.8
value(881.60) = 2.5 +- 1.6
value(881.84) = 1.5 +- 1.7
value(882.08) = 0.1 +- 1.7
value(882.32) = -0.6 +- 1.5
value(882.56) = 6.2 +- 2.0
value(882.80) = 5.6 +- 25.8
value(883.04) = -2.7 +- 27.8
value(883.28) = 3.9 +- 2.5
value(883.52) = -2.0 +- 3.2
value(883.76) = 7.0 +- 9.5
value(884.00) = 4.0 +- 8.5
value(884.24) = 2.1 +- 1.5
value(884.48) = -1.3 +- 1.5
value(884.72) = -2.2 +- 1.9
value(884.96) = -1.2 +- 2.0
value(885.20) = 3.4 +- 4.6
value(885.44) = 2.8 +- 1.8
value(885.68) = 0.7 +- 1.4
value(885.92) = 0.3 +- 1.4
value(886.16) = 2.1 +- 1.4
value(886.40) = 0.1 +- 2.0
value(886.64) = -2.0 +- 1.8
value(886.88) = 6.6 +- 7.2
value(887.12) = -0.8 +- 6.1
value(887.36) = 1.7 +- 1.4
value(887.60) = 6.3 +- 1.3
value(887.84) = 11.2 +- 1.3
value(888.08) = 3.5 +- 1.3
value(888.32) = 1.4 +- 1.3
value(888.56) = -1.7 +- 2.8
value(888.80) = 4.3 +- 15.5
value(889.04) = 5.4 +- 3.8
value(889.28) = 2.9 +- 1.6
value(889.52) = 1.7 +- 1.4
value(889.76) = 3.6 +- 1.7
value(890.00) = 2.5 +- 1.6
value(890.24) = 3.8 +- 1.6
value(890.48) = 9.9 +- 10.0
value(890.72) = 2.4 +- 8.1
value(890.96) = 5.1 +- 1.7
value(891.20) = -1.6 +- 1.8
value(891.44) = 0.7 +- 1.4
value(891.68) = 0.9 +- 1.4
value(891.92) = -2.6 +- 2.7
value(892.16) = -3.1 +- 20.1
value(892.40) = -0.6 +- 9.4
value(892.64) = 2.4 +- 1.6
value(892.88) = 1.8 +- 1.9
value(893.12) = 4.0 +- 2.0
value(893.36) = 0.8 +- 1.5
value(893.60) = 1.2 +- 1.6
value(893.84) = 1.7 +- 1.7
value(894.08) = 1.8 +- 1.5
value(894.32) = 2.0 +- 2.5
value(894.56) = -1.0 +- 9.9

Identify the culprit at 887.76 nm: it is Hgamma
